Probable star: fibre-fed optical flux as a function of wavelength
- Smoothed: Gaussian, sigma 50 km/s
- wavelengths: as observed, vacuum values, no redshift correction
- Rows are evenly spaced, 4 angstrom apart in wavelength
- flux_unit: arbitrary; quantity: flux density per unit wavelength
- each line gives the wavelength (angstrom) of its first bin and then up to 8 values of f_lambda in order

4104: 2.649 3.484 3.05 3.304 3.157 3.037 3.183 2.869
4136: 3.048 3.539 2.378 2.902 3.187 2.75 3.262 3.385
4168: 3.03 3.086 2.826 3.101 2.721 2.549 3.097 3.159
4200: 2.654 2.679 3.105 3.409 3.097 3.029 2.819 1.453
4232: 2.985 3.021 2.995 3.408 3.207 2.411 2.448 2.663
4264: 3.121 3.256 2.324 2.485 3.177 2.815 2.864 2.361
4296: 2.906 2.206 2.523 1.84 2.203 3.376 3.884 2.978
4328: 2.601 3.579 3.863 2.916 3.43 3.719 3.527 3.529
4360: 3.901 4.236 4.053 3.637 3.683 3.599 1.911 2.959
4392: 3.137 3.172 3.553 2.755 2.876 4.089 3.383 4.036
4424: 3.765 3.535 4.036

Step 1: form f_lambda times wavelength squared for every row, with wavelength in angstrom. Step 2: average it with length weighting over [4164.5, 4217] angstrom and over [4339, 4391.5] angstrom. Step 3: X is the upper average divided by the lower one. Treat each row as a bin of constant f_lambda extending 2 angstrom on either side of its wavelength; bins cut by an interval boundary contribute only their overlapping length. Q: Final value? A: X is 1.3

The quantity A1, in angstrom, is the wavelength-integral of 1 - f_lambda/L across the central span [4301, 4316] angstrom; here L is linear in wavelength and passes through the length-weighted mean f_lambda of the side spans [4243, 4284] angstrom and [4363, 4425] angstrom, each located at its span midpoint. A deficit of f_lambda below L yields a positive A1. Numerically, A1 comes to 3.4 angstrom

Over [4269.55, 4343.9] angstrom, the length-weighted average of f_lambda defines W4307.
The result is 2.85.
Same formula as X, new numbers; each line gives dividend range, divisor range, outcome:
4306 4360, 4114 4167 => 1.15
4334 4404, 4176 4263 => 1.29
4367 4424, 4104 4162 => 1.24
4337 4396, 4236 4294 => 1.27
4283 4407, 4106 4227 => 1.14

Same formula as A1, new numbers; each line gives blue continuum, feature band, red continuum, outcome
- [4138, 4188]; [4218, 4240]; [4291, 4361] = 2.4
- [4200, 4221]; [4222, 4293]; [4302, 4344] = 5.7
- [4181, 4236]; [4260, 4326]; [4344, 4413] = 7.6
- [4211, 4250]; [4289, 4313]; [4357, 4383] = 7.0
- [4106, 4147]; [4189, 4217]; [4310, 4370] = 1.9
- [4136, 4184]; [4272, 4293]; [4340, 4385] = 4.0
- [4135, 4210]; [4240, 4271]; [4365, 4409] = 1.6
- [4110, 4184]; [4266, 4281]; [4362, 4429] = 2.1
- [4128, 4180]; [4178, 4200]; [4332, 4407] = 1.4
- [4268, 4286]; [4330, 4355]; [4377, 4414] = -4.6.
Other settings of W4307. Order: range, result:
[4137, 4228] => 2.96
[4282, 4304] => 2.62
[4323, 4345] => 3.23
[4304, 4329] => 2.8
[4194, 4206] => 2.83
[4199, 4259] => 2.85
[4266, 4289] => 2.82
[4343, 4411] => 3.4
